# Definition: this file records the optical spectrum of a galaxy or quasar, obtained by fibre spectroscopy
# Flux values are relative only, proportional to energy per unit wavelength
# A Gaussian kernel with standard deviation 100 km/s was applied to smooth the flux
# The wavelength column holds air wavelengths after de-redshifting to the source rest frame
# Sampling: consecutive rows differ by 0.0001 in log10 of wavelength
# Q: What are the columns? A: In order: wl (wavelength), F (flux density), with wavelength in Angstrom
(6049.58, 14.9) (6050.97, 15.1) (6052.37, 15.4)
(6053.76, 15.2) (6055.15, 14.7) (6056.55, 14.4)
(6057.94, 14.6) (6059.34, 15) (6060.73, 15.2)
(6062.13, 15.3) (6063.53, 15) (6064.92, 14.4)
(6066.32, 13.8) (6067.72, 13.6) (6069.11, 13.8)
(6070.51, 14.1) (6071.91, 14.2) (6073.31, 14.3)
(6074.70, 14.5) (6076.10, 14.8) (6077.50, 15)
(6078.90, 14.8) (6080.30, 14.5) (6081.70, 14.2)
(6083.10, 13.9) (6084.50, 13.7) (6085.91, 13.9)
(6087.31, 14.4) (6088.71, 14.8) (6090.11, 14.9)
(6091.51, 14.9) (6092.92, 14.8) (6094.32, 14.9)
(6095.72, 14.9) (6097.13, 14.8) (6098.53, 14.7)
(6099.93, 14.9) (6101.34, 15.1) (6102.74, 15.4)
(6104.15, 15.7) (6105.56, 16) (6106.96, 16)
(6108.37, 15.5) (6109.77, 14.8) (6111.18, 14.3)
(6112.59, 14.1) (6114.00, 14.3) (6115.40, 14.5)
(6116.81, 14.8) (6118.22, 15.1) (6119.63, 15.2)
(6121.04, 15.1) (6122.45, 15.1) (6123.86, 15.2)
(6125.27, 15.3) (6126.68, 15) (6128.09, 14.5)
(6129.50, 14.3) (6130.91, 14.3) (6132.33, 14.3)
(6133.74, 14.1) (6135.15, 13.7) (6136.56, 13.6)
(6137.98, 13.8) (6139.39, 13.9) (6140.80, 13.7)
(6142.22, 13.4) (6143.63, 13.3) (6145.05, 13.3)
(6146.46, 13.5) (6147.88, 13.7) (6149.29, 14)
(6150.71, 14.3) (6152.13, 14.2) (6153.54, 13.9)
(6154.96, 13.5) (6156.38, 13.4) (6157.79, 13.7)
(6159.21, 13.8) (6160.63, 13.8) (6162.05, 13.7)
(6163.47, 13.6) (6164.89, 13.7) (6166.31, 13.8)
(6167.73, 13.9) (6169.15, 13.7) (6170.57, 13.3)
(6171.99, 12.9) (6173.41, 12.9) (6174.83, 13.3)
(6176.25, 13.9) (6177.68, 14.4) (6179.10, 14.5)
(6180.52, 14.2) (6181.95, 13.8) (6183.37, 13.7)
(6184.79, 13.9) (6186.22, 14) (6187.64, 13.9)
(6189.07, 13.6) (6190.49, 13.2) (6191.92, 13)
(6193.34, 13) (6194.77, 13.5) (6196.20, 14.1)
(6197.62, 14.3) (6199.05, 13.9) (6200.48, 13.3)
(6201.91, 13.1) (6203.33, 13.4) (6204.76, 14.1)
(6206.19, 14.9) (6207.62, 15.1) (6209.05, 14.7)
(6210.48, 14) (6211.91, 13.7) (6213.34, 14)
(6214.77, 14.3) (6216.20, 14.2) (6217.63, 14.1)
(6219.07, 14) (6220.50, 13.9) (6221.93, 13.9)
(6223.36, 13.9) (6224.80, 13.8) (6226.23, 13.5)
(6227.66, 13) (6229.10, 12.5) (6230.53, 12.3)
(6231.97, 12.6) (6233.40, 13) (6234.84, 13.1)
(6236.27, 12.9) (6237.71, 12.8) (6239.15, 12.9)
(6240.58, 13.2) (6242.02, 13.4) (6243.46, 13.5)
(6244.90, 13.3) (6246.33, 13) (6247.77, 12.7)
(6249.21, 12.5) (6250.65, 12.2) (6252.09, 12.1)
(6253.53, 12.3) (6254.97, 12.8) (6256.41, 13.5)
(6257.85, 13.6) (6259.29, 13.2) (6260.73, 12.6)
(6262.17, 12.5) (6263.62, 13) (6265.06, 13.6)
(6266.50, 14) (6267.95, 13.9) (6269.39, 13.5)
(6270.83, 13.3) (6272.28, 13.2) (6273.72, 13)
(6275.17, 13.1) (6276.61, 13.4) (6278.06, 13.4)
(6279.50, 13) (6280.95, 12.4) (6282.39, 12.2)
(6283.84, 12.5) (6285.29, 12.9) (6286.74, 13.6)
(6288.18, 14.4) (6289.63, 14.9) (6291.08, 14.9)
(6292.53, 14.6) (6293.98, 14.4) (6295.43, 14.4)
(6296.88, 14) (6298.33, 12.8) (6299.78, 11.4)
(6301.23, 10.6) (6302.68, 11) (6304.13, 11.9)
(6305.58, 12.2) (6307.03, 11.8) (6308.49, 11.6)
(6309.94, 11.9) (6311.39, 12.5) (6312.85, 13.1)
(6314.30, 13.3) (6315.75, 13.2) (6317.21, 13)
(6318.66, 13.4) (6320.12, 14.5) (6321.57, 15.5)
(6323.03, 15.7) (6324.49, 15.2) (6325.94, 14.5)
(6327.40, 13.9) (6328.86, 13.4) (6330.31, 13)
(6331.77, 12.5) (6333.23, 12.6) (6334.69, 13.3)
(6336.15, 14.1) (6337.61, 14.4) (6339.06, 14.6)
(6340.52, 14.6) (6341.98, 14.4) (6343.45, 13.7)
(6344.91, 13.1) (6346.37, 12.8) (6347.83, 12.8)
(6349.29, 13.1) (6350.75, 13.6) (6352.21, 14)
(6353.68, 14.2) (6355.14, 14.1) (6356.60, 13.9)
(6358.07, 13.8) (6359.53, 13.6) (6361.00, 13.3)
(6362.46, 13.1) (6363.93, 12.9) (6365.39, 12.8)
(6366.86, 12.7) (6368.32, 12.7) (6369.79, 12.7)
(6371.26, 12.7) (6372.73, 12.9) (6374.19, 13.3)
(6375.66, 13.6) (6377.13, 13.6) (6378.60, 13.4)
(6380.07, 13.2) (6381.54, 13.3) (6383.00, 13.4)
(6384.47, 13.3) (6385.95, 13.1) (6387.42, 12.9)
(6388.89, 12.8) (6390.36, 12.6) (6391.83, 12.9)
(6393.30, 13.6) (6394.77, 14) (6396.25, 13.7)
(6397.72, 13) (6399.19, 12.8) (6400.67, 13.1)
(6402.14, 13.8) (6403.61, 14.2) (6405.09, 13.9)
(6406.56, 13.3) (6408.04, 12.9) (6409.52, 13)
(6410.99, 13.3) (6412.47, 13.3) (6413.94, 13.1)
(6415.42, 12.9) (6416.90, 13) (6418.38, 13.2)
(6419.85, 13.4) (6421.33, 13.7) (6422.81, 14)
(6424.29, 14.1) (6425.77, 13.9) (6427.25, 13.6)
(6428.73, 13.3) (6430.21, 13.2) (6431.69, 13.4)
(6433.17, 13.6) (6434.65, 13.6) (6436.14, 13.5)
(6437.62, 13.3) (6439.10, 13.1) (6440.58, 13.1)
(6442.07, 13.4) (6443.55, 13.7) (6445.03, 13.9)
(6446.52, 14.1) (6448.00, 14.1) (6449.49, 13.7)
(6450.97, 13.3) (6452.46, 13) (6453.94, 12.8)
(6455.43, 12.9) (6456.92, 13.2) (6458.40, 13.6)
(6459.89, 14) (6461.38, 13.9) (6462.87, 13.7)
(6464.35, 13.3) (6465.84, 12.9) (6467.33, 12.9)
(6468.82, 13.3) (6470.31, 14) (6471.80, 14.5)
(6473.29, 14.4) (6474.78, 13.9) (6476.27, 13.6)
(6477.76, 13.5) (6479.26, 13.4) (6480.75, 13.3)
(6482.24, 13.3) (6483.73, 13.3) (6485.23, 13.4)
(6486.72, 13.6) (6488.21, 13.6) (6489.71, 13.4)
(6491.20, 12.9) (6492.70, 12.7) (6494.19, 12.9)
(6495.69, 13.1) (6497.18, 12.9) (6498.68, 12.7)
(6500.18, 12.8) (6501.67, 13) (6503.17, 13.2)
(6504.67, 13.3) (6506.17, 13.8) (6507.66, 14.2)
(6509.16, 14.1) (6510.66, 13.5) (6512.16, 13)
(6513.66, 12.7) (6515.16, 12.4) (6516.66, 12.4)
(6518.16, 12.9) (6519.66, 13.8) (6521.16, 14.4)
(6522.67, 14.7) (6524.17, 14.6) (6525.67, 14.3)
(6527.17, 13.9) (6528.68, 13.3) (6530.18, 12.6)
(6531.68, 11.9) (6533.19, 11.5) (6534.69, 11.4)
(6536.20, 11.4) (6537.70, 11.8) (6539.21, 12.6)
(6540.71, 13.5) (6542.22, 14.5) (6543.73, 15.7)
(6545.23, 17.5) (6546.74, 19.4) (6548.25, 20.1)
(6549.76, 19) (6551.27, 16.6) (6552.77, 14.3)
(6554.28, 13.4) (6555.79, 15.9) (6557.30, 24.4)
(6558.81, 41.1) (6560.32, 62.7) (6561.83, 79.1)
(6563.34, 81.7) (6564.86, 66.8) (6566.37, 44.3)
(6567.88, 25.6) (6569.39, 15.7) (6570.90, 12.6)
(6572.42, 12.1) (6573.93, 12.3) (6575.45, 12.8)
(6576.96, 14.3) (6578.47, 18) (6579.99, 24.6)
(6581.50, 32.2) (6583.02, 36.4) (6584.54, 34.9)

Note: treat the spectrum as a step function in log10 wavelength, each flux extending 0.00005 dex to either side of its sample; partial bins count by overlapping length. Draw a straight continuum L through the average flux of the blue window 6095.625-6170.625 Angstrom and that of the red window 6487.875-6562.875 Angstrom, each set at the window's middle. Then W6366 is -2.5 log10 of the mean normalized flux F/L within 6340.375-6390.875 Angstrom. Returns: 0.20 mag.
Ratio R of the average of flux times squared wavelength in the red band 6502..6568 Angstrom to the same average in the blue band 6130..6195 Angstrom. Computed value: 1.74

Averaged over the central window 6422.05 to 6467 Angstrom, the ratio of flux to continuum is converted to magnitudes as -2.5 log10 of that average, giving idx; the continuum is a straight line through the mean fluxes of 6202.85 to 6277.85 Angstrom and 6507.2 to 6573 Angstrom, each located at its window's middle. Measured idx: 0.36 mag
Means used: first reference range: 13.4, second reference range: 21.3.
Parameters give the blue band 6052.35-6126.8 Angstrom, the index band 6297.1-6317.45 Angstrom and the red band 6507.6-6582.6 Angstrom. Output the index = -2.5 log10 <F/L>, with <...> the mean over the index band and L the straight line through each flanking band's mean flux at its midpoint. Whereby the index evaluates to 0.41 mag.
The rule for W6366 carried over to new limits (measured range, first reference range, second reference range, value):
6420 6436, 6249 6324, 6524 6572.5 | 0.36 mag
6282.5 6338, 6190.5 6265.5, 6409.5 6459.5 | 0.01 mag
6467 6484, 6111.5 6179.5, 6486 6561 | 0.13 mag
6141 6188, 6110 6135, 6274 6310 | 0.04 mag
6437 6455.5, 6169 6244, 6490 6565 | 0.29 mag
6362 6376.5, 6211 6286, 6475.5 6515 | 0.02 mag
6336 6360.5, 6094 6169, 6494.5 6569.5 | 0.26 mag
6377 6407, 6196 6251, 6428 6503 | 0.01 mag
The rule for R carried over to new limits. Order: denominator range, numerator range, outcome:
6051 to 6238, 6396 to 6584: 1.32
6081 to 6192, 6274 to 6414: 1.00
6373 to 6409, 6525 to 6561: 1.42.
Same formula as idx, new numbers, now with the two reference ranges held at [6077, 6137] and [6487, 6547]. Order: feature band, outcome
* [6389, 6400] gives 0.05 mag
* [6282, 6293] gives 0.03 mag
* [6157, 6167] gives 0.06 mag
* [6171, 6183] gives 0.06 mag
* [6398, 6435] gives 0.03 mag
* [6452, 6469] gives 0.02 mag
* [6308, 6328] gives 0.03 mag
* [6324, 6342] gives 0.01 mag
